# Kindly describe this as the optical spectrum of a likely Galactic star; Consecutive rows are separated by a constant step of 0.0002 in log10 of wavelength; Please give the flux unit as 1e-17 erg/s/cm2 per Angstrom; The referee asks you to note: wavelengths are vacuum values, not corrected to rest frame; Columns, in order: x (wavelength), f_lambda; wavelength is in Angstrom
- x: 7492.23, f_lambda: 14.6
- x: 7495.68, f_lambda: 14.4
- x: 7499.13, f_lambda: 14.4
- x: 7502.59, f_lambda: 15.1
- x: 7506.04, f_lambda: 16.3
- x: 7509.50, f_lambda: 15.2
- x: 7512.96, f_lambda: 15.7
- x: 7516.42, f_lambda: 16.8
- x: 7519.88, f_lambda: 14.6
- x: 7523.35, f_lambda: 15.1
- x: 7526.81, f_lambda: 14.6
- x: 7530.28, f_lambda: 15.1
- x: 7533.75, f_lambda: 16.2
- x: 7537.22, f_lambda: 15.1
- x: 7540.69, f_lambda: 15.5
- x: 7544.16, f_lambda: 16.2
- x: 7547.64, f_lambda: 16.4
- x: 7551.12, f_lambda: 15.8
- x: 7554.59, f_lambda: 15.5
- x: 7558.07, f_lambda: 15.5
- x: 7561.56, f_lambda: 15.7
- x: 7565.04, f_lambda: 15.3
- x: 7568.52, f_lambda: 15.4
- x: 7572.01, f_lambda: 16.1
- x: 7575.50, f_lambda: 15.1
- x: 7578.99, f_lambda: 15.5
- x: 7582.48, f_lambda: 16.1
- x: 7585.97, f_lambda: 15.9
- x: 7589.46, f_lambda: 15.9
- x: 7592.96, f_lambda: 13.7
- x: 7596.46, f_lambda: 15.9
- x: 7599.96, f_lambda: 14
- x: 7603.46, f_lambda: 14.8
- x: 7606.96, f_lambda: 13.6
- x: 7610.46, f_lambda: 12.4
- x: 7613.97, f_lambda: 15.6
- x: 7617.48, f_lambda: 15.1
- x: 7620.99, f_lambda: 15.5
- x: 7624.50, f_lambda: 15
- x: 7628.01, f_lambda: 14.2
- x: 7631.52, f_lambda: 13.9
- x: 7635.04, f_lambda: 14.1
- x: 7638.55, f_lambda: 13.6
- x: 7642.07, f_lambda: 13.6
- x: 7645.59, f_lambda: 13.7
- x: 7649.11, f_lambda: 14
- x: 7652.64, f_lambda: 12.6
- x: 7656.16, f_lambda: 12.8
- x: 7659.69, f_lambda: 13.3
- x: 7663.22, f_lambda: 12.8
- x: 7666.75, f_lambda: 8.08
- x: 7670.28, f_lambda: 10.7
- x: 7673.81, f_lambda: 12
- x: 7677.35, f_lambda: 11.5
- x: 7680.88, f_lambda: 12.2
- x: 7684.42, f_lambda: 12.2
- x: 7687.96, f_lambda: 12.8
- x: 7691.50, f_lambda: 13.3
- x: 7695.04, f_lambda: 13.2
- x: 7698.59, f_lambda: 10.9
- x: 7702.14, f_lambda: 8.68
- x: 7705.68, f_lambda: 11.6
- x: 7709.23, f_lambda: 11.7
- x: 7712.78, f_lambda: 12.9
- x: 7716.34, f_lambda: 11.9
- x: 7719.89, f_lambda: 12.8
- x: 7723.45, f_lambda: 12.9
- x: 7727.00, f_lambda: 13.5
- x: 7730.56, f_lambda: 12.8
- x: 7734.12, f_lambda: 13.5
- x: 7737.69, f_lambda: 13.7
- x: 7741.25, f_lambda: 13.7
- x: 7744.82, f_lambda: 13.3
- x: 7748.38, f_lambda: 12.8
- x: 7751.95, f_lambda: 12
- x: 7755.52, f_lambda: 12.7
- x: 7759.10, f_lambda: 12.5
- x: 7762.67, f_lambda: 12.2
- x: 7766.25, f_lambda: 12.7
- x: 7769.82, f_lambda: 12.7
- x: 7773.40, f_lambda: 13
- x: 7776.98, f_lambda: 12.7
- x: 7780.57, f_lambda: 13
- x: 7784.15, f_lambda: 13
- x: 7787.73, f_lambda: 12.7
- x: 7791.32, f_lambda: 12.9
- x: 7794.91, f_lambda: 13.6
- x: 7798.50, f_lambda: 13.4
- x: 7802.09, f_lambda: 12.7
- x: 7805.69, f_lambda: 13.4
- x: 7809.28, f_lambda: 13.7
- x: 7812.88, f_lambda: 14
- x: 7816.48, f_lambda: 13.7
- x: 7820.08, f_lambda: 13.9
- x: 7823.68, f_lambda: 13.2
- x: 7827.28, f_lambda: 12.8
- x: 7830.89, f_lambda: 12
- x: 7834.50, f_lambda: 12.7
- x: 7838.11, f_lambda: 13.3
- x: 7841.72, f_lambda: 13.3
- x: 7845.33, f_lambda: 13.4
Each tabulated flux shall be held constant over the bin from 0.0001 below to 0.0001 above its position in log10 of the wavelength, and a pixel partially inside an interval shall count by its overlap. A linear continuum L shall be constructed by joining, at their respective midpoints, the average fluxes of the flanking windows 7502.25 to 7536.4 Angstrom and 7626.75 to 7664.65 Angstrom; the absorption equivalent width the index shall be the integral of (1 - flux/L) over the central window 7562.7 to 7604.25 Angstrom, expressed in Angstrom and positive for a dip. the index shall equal -2.4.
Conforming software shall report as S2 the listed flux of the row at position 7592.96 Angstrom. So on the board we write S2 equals 13.7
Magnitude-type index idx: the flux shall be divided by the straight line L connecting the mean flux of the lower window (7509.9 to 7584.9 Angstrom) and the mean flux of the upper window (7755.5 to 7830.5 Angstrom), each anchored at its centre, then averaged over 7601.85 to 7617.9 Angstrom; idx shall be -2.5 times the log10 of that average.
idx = 0.05 mag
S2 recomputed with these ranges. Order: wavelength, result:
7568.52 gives 15.4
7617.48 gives 15.1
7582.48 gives 16.1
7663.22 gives 12.8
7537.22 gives 15.1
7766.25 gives 12.7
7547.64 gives 16.4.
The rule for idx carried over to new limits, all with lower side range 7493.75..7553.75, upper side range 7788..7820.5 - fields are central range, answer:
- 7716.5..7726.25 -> 0.10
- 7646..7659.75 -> 0.10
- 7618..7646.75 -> 0.03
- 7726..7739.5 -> 0.05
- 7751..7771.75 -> 0.10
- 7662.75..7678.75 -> 0.30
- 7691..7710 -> 0.23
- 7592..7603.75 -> 0.02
